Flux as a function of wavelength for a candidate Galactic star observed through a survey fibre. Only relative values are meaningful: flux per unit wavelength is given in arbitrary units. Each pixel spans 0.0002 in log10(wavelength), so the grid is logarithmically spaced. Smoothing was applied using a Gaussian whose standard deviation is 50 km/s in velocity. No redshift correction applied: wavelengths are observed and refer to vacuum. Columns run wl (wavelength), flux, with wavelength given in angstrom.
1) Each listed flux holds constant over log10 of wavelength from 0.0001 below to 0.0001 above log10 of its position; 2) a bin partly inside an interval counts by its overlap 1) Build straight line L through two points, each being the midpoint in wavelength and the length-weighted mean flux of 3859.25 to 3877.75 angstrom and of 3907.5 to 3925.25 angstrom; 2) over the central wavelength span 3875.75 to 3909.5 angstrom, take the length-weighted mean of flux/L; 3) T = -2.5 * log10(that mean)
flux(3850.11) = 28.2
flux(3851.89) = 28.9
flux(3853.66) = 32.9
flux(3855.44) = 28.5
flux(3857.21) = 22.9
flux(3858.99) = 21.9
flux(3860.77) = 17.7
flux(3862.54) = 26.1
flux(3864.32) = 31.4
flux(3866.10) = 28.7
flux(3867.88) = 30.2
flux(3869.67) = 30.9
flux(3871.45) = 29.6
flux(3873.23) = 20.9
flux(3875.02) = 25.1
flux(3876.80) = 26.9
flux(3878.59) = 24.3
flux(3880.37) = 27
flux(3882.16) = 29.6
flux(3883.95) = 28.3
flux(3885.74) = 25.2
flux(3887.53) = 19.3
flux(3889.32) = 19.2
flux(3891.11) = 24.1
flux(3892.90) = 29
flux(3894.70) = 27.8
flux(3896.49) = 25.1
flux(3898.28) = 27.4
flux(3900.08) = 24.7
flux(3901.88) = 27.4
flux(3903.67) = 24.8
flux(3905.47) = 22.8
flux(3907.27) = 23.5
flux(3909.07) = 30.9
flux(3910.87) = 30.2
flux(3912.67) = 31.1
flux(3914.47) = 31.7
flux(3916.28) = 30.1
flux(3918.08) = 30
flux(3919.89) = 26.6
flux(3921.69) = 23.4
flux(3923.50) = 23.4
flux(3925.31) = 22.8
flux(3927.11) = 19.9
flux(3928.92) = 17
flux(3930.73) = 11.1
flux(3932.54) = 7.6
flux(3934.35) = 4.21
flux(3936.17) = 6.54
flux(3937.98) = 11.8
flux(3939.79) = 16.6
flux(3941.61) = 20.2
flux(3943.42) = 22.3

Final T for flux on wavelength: 0.07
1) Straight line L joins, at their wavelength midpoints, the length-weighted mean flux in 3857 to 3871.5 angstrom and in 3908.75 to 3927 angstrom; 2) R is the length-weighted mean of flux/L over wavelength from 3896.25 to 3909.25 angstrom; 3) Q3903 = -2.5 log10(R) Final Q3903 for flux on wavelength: 0.07 mag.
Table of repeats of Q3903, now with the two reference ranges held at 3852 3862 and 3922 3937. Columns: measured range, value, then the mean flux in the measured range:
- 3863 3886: -0.22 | 27.6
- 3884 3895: -0.19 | 24.2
